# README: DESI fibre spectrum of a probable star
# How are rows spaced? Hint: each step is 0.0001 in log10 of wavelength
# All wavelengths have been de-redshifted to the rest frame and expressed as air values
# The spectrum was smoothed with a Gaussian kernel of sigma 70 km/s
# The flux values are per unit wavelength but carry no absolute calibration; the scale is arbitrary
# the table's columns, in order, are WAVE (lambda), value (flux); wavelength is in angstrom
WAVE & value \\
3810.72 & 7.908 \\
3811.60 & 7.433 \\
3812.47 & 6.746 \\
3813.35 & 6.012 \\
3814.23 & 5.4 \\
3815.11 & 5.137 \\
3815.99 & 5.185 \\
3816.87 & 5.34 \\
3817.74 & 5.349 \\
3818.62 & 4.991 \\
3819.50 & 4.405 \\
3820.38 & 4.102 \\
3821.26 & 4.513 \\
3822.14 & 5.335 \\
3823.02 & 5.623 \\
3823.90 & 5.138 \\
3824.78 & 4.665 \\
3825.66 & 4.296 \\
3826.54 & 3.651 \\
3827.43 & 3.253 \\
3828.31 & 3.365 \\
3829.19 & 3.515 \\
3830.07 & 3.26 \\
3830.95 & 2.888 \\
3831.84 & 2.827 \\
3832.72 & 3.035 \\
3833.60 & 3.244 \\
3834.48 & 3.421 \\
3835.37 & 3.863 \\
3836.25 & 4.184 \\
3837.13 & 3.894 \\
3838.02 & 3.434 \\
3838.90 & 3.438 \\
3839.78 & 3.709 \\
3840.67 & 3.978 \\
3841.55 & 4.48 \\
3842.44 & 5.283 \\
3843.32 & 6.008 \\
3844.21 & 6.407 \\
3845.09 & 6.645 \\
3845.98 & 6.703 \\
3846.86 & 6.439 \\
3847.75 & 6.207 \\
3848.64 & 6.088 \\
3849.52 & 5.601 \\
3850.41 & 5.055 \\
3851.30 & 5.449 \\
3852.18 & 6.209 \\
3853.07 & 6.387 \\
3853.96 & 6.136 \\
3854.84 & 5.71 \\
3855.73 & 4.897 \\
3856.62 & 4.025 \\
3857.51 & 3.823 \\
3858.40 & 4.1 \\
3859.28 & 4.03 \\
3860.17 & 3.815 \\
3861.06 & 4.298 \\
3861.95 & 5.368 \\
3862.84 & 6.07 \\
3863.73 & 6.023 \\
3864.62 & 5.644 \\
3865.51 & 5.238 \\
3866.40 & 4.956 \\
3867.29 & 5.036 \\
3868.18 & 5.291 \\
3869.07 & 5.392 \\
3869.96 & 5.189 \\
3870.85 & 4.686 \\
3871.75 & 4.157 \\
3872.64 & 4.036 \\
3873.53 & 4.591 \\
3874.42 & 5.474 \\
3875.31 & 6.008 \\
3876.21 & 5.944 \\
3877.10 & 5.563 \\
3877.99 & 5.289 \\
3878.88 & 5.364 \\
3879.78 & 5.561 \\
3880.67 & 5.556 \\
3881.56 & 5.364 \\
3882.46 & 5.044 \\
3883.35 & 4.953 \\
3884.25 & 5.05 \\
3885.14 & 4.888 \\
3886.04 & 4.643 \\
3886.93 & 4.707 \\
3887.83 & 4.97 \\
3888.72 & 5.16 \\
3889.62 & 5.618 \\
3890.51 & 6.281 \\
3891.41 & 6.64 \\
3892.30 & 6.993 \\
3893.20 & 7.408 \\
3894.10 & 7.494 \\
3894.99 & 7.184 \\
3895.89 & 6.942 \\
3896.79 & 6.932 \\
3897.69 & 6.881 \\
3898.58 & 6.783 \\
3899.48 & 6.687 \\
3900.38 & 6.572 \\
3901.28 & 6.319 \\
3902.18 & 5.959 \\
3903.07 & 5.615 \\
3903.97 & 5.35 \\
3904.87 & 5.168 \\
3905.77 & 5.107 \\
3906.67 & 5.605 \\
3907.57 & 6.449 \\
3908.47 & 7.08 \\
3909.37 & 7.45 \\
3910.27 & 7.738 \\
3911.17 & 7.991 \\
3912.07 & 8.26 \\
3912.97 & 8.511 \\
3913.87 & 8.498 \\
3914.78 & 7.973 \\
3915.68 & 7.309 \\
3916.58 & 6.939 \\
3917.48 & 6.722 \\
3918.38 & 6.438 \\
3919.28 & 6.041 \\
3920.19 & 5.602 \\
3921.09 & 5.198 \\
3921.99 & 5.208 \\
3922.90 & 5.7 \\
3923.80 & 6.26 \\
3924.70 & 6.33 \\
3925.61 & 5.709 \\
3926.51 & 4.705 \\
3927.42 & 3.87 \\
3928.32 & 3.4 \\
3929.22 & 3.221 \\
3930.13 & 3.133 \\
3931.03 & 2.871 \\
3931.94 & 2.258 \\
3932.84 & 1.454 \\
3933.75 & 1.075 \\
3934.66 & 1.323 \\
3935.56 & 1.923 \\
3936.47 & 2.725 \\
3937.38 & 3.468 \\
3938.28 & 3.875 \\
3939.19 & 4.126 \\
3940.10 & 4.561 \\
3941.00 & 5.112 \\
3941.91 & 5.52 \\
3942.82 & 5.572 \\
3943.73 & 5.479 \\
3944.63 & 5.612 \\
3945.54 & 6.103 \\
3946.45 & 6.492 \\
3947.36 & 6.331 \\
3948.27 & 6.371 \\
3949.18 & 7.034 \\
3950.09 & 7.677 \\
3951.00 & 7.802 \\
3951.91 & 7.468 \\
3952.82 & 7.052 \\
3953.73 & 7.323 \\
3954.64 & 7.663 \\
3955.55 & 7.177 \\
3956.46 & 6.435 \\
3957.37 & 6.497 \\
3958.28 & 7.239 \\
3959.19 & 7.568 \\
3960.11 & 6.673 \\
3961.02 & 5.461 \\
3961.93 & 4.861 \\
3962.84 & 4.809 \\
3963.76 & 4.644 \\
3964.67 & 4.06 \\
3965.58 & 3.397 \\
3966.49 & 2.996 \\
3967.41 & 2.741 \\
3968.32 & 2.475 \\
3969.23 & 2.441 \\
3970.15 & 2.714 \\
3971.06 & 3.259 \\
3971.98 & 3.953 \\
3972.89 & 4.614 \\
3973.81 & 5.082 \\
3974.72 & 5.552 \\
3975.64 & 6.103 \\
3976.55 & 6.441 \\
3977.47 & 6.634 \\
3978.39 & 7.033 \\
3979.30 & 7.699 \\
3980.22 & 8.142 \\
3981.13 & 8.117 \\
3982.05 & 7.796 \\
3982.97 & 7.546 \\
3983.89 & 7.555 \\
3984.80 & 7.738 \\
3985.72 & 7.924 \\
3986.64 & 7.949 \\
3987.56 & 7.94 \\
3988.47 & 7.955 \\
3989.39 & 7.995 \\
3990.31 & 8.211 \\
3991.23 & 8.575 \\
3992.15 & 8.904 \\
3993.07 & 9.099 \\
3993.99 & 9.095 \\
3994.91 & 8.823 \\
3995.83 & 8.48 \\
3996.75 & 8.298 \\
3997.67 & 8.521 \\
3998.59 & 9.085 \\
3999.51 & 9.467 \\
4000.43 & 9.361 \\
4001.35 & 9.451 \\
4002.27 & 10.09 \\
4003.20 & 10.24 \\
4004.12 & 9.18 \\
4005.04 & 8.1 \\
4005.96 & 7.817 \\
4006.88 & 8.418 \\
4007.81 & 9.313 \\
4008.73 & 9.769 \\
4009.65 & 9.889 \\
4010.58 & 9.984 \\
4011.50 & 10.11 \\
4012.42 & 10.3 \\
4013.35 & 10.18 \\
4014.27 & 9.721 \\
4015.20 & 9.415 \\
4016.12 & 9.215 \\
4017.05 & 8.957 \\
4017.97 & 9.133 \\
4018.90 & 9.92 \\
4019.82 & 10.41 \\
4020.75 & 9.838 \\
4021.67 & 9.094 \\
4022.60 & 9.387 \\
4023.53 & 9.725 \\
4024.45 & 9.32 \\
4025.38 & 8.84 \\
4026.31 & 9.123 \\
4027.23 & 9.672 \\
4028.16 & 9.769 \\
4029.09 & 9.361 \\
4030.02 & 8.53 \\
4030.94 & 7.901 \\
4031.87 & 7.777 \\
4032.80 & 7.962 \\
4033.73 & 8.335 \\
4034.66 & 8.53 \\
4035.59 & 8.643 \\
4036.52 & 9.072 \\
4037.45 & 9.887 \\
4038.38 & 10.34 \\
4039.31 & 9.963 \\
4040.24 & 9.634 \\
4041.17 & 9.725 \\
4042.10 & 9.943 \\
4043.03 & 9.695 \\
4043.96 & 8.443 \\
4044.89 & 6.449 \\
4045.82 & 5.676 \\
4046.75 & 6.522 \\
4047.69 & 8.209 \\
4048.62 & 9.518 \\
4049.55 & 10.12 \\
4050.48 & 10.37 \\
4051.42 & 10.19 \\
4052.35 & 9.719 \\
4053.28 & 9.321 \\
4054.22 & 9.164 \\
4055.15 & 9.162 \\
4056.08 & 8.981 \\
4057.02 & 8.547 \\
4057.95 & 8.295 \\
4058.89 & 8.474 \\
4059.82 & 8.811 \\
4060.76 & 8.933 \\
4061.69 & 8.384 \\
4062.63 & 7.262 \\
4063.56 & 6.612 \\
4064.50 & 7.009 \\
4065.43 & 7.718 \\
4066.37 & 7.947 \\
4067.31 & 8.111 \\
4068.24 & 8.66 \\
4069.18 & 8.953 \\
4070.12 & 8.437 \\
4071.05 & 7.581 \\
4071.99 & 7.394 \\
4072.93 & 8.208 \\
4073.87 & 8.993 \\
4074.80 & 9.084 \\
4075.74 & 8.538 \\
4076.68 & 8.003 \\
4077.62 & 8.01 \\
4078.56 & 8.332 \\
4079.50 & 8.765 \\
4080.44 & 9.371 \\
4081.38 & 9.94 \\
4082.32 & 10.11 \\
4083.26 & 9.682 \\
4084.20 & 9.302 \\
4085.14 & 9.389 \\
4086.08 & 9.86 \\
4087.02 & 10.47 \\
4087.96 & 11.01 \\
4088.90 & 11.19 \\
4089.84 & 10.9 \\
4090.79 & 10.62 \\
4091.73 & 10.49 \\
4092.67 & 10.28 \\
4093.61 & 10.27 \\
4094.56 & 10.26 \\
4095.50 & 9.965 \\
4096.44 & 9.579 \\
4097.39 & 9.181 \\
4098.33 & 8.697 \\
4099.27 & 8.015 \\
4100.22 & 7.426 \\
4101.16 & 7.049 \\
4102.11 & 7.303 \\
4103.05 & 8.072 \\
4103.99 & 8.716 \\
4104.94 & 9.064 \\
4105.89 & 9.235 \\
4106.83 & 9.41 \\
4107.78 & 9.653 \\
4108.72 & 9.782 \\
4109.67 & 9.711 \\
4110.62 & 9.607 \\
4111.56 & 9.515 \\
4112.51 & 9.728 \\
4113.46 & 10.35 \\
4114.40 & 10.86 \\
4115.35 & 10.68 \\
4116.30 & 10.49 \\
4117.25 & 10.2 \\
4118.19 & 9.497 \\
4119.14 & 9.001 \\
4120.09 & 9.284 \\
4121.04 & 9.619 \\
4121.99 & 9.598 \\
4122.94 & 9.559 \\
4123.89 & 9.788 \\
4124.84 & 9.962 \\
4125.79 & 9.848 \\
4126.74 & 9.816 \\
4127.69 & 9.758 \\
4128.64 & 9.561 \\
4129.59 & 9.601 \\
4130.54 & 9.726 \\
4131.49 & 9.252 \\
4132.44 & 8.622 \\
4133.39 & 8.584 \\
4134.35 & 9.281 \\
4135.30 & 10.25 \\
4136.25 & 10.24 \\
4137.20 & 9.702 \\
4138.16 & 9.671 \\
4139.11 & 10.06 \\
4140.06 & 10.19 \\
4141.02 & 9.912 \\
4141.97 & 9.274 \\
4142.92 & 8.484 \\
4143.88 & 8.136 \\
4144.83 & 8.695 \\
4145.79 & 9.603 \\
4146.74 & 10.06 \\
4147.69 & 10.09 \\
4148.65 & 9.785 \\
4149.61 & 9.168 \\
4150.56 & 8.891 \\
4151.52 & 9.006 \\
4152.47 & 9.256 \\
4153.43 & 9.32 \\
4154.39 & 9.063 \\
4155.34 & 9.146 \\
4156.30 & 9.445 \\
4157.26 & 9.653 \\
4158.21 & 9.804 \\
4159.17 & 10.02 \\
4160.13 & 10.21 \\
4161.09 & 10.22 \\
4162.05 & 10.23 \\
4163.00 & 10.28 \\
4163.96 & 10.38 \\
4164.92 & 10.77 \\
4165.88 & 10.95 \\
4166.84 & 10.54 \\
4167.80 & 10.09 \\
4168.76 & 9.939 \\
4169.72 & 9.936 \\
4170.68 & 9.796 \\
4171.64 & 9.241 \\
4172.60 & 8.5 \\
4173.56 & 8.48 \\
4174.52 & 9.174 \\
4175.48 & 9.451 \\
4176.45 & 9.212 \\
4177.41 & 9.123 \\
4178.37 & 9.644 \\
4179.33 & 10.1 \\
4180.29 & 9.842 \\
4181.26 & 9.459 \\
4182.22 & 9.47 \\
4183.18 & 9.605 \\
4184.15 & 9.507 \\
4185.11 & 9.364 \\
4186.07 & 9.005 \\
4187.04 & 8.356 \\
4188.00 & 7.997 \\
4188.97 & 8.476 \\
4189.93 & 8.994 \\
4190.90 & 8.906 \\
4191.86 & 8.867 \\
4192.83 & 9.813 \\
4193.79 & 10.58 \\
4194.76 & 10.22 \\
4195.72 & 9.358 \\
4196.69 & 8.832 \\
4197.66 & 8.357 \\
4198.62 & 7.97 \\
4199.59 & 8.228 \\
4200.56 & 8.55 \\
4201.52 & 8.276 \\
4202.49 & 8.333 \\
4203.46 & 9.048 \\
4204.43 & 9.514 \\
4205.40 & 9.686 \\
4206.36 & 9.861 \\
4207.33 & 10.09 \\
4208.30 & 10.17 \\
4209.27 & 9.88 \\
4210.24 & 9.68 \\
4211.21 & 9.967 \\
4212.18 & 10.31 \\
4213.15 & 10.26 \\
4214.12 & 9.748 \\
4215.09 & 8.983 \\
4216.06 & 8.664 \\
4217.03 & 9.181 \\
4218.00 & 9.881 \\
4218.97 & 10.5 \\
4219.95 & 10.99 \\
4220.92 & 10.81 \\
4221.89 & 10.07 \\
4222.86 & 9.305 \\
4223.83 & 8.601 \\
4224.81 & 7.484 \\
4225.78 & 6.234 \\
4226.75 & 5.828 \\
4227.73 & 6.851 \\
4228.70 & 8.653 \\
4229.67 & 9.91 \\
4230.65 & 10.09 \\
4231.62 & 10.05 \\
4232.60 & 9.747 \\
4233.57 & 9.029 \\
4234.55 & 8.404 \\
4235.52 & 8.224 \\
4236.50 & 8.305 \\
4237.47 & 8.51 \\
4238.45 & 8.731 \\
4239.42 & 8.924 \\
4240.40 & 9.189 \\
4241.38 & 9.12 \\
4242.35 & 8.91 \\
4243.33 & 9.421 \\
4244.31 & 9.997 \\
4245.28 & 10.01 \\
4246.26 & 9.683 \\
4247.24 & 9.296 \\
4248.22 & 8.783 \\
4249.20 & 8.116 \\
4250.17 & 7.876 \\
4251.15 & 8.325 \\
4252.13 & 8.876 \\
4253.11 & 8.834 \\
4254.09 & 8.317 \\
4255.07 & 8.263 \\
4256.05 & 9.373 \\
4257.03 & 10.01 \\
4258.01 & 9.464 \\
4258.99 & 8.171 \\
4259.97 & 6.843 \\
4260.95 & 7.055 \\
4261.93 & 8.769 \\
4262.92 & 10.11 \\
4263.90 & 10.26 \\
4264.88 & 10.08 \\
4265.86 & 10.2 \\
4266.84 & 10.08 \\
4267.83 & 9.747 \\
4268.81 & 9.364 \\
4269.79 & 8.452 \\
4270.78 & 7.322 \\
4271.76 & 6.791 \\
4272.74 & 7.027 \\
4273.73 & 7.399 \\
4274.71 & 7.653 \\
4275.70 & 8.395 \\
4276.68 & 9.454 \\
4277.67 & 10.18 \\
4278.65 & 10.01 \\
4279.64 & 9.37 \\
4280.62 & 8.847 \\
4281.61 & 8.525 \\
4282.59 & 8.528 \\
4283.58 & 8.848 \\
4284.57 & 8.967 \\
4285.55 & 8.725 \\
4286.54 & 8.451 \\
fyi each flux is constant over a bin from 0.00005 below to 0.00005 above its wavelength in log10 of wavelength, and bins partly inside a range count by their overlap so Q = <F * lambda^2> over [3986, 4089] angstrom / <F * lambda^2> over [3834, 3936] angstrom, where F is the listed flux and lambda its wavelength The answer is 1.79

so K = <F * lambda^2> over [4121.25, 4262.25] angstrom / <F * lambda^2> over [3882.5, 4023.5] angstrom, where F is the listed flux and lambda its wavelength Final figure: 1.57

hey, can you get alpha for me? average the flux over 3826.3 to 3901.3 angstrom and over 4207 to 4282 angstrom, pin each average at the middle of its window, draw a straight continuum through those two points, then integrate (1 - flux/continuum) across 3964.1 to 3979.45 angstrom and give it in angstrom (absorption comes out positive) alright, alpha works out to 4.4 angstrom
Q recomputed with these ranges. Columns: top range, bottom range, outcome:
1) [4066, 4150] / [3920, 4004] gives 1.66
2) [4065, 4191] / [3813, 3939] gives 2.06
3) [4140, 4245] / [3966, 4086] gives 1.21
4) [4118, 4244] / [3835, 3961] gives 1.94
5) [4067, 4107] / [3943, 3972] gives 1.75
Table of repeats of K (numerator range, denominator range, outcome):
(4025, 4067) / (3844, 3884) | 1.80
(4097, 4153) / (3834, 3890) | 2.10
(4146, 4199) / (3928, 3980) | 2.12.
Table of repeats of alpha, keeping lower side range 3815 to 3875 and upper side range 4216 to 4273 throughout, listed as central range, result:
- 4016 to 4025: -4.0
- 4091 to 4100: -2.7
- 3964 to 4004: -4.7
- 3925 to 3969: 7.1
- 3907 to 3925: -4.5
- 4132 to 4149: -3.6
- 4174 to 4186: -1.8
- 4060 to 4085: -4.6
